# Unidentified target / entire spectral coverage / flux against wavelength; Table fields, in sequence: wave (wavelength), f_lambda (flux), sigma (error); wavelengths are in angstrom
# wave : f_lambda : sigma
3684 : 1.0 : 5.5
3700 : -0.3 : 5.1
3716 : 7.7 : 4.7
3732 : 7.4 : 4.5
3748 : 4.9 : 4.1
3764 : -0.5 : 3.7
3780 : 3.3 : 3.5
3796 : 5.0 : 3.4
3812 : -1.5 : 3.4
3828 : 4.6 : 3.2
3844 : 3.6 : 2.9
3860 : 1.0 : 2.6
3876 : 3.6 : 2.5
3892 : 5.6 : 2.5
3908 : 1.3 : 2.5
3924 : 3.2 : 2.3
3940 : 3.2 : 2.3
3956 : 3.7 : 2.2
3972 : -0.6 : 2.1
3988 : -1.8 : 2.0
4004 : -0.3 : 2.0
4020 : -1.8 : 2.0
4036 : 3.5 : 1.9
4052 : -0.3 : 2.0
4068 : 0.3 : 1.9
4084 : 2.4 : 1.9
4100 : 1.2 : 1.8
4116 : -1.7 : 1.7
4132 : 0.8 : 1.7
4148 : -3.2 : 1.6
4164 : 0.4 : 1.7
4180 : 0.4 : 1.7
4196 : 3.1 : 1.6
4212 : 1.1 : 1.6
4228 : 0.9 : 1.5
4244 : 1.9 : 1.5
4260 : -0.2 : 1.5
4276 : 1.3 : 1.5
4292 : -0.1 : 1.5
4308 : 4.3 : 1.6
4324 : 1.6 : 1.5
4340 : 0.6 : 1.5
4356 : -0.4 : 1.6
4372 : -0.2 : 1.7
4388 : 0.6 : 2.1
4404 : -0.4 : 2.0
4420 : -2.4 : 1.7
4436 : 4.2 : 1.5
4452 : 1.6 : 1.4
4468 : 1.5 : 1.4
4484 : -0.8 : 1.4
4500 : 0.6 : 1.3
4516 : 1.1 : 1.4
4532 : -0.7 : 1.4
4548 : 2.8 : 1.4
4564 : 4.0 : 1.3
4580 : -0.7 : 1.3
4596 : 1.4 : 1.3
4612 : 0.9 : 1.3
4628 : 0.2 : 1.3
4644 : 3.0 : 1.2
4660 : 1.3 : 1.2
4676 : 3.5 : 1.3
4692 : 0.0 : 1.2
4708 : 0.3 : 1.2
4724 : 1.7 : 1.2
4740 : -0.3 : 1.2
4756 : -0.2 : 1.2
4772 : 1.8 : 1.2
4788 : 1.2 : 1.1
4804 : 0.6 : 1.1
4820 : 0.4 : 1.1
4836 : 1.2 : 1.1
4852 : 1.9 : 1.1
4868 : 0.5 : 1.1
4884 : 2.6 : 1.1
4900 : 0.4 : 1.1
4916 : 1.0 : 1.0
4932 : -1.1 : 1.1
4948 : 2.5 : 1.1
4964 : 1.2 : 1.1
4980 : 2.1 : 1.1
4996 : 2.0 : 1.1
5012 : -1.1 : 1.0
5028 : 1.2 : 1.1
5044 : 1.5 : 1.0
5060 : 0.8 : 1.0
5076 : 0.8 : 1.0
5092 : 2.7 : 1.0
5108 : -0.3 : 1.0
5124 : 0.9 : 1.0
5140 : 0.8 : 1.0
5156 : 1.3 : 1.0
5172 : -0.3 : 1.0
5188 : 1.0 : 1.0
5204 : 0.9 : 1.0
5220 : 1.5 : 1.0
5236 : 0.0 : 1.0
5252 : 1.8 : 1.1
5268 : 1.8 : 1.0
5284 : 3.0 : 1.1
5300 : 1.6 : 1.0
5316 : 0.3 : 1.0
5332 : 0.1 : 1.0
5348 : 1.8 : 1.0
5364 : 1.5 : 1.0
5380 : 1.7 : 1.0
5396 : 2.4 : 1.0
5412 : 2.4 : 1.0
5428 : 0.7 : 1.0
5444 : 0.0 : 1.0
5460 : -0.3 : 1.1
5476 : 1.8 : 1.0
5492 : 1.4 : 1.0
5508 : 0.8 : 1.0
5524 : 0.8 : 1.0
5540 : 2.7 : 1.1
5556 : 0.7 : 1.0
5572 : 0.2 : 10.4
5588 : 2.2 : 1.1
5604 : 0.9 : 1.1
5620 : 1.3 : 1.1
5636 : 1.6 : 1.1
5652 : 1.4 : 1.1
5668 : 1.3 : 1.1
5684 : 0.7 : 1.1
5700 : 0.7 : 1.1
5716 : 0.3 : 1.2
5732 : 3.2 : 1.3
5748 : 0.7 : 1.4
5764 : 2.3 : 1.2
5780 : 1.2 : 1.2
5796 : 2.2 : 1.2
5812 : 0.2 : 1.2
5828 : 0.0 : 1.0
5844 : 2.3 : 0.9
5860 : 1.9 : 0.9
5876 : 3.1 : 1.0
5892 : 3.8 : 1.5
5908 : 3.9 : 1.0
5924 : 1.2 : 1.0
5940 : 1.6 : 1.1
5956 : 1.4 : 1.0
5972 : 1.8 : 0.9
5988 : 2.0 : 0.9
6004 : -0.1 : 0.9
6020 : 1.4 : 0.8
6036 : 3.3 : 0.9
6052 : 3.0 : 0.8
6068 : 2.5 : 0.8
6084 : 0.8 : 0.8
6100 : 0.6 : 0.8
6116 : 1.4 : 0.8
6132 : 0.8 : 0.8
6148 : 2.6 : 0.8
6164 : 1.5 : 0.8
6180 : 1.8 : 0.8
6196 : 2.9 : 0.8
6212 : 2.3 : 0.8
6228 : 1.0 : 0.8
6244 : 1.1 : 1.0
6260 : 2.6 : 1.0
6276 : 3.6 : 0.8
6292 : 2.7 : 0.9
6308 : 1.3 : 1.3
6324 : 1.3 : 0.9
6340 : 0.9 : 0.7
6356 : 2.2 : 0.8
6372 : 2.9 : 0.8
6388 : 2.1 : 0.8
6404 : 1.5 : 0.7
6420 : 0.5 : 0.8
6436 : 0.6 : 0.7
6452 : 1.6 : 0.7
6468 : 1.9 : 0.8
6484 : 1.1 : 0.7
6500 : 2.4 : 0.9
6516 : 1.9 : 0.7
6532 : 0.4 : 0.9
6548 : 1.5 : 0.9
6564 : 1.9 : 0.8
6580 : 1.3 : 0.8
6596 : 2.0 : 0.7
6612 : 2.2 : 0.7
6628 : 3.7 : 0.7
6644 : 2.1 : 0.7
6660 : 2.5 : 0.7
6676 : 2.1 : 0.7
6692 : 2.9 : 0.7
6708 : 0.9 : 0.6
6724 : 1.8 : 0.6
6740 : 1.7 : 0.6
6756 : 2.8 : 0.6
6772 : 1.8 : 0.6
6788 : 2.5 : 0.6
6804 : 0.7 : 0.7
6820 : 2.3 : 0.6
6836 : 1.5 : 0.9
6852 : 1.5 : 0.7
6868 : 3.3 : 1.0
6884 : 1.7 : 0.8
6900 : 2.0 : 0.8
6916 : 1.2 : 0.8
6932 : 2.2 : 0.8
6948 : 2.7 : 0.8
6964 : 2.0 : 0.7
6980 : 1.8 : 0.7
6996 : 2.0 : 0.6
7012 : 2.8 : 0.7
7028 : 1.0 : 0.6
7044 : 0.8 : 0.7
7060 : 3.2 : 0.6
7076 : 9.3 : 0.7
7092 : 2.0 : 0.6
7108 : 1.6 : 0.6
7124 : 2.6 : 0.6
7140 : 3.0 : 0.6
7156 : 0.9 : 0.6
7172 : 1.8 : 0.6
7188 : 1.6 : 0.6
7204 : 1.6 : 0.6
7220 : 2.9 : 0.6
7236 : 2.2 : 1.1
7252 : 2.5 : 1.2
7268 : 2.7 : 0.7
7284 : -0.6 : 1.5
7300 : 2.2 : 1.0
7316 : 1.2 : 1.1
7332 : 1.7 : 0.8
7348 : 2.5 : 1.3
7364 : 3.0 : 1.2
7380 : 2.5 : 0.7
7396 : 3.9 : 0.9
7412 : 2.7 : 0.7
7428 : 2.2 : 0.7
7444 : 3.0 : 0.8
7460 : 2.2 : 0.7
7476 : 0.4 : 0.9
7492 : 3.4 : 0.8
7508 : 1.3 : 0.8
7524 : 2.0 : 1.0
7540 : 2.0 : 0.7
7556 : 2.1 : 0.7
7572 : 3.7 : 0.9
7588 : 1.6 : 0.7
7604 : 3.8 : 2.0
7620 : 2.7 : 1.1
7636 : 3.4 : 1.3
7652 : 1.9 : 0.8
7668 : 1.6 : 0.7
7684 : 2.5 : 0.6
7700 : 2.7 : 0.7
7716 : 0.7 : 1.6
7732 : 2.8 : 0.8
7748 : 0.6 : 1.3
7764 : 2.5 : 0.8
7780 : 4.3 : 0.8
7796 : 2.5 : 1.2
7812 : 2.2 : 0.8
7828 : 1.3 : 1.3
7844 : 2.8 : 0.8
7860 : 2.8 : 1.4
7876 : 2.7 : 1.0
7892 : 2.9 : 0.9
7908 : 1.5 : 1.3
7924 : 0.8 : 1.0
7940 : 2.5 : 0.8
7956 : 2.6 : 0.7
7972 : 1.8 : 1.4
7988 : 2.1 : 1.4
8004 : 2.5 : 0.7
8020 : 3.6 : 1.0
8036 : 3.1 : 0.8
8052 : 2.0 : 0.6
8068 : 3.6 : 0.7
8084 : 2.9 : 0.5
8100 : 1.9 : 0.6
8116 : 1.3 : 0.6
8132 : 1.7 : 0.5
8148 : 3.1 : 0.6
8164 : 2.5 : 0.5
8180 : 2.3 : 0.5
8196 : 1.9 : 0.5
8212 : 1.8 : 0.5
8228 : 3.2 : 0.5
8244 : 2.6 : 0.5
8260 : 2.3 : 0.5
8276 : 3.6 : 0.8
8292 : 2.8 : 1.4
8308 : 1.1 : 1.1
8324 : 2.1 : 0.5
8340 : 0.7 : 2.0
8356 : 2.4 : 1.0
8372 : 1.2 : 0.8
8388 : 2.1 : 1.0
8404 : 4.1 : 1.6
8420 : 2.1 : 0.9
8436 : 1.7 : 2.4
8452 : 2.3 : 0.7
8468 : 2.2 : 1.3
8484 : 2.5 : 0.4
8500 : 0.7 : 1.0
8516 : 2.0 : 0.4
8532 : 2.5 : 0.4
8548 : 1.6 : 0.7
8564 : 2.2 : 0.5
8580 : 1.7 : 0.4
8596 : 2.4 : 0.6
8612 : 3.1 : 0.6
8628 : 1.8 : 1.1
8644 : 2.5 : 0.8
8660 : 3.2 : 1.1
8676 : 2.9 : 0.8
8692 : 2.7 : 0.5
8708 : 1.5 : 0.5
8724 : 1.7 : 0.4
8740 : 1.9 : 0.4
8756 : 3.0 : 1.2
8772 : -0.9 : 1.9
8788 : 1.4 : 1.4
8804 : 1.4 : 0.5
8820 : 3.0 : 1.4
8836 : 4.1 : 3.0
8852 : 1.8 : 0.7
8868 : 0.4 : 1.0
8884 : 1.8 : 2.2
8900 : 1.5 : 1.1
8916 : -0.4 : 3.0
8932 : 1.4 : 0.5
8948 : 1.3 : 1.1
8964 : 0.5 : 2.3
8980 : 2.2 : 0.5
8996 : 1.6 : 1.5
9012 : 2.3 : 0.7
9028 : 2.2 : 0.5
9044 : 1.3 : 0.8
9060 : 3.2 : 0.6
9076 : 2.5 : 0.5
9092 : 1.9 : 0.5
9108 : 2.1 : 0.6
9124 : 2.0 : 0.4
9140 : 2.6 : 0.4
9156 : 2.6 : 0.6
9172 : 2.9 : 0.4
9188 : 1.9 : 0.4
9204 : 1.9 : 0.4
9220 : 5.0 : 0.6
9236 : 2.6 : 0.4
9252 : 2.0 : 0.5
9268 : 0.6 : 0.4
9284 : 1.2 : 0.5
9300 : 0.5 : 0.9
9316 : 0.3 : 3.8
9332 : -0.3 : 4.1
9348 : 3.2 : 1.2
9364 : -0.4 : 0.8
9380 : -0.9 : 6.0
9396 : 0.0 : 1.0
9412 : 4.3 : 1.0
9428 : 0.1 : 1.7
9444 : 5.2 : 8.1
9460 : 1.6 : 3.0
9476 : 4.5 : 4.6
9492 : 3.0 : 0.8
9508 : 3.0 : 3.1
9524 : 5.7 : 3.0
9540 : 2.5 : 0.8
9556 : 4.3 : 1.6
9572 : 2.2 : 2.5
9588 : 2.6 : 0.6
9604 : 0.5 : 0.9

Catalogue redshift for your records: 0.90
